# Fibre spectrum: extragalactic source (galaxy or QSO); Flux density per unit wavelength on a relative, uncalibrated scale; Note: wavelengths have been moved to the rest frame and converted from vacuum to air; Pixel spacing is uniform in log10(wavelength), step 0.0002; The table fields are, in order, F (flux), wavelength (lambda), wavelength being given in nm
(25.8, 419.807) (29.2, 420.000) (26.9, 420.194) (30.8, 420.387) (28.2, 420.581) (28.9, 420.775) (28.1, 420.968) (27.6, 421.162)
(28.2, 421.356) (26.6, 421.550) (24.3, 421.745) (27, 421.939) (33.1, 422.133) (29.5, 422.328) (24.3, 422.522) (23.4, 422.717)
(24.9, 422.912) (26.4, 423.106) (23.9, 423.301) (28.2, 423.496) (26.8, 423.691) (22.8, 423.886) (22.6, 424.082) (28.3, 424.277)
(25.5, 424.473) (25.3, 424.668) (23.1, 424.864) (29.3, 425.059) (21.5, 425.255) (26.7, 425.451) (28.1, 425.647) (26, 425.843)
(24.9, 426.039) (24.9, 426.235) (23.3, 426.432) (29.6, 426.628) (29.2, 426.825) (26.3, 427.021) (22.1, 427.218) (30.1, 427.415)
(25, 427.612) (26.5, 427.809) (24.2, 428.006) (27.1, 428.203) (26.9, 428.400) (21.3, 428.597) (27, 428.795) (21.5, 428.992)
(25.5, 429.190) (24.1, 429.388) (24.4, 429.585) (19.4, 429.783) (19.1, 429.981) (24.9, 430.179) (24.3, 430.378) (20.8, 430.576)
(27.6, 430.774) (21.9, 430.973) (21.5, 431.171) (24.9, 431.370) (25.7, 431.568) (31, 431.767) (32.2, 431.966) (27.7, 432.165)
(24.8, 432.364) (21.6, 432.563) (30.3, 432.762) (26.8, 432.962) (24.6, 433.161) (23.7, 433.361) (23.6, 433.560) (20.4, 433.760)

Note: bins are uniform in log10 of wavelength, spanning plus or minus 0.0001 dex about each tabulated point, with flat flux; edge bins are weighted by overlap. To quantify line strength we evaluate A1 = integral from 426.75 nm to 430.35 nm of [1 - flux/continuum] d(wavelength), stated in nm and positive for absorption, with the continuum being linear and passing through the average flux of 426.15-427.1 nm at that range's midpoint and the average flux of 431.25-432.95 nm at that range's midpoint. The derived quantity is 0.29 nm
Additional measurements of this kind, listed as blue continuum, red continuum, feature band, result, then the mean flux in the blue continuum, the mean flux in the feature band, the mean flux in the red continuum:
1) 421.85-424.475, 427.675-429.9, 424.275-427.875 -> -0.11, 26.2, 26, 24.3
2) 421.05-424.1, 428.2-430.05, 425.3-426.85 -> -0.09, 26.3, 26.3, 23.5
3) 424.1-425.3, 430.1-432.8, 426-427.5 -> -0.05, 25.5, 26.3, 25.6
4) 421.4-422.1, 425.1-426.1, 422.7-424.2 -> 0.07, 26.8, 25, 25.7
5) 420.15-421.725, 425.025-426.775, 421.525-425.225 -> 0.14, 28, 26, 26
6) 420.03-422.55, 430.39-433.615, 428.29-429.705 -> 0.10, 28.1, 24.3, 25.5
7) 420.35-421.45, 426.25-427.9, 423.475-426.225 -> 0.16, 28.5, 25.6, 26.4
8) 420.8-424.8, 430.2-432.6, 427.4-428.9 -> 0.00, 26.4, 25.8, 25.4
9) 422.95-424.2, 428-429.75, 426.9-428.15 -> -0.06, 25.2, 25.8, 24.5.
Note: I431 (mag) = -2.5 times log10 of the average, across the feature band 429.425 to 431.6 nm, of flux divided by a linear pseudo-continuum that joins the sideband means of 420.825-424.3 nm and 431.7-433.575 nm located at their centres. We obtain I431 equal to 0.16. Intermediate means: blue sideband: 26.4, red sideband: 26.7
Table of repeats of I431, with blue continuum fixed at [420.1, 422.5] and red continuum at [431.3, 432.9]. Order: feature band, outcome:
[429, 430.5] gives 0.20 mag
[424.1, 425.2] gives 0.08 mag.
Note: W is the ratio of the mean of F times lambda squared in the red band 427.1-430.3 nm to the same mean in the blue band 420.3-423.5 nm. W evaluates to 0.92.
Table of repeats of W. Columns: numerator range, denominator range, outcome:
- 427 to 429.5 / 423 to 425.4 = 1.01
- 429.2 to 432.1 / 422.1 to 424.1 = 0.98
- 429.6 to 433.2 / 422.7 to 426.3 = 1.01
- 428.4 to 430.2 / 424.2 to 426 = 0.91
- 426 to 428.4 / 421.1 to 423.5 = 1.00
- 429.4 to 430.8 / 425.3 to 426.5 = 0.91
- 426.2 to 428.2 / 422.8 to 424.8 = 1.05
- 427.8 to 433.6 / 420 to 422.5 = 0.92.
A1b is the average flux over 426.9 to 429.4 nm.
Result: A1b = 25.3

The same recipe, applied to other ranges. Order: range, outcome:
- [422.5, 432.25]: 25.2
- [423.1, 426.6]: 25.5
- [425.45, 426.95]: 26.6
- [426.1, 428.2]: 26.1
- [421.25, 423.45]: 26.6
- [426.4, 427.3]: 26.4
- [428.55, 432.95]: 24.7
